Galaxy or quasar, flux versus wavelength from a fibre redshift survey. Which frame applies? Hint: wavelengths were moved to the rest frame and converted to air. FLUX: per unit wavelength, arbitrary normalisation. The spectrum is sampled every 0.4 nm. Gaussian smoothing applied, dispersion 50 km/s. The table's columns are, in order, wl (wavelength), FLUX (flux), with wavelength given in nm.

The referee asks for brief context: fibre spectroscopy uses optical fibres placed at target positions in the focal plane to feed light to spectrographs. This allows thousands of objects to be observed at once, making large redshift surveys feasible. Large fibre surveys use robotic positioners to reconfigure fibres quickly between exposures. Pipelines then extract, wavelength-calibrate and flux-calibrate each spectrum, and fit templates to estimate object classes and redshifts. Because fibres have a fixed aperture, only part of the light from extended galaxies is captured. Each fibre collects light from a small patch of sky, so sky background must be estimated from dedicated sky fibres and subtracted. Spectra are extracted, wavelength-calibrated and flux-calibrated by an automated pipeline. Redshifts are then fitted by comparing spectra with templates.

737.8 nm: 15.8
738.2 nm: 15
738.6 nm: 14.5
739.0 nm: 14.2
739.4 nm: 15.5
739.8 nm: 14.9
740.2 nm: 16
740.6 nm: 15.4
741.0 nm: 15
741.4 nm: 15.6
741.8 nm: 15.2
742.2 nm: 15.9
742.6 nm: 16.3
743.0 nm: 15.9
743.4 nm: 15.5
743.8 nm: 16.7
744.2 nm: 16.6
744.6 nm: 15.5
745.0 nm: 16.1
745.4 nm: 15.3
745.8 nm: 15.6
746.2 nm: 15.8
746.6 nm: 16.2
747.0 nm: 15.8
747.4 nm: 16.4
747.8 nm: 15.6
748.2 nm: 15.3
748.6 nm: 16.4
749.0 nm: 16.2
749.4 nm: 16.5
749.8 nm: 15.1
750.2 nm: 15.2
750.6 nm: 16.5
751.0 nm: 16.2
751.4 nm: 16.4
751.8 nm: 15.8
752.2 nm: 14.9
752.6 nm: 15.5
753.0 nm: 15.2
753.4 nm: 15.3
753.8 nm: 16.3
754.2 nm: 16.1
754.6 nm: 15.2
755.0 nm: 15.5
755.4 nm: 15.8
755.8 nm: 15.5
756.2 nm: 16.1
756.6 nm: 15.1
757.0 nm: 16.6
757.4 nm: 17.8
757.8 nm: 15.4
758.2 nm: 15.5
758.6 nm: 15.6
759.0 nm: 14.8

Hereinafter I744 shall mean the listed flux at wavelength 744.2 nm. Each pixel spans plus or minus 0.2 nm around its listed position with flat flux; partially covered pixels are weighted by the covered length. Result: 16.6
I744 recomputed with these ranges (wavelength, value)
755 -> 15.5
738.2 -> 15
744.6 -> 15.5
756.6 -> 15.1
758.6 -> 15.6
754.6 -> 15.2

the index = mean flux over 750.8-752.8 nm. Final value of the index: 15.8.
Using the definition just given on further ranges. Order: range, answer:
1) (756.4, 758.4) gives 16.1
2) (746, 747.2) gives 15.9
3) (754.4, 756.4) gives 15.6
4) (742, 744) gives 16.1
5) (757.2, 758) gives 16.6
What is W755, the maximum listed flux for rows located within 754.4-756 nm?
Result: 15.8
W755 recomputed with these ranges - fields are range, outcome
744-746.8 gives 16.6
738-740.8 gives 16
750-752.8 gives 16.5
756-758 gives 17.8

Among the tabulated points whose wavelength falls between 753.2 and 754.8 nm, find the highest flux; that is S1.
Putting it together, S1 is 16.3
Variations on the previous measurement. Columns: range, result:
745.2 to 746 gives 15.6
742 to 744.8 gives 16.7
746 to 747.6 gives 16.4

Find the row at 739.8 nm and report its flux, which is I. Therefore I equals 14.9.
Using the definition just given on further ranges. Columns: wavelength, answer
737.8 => 15.8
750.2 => 15.2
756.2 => 16.1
